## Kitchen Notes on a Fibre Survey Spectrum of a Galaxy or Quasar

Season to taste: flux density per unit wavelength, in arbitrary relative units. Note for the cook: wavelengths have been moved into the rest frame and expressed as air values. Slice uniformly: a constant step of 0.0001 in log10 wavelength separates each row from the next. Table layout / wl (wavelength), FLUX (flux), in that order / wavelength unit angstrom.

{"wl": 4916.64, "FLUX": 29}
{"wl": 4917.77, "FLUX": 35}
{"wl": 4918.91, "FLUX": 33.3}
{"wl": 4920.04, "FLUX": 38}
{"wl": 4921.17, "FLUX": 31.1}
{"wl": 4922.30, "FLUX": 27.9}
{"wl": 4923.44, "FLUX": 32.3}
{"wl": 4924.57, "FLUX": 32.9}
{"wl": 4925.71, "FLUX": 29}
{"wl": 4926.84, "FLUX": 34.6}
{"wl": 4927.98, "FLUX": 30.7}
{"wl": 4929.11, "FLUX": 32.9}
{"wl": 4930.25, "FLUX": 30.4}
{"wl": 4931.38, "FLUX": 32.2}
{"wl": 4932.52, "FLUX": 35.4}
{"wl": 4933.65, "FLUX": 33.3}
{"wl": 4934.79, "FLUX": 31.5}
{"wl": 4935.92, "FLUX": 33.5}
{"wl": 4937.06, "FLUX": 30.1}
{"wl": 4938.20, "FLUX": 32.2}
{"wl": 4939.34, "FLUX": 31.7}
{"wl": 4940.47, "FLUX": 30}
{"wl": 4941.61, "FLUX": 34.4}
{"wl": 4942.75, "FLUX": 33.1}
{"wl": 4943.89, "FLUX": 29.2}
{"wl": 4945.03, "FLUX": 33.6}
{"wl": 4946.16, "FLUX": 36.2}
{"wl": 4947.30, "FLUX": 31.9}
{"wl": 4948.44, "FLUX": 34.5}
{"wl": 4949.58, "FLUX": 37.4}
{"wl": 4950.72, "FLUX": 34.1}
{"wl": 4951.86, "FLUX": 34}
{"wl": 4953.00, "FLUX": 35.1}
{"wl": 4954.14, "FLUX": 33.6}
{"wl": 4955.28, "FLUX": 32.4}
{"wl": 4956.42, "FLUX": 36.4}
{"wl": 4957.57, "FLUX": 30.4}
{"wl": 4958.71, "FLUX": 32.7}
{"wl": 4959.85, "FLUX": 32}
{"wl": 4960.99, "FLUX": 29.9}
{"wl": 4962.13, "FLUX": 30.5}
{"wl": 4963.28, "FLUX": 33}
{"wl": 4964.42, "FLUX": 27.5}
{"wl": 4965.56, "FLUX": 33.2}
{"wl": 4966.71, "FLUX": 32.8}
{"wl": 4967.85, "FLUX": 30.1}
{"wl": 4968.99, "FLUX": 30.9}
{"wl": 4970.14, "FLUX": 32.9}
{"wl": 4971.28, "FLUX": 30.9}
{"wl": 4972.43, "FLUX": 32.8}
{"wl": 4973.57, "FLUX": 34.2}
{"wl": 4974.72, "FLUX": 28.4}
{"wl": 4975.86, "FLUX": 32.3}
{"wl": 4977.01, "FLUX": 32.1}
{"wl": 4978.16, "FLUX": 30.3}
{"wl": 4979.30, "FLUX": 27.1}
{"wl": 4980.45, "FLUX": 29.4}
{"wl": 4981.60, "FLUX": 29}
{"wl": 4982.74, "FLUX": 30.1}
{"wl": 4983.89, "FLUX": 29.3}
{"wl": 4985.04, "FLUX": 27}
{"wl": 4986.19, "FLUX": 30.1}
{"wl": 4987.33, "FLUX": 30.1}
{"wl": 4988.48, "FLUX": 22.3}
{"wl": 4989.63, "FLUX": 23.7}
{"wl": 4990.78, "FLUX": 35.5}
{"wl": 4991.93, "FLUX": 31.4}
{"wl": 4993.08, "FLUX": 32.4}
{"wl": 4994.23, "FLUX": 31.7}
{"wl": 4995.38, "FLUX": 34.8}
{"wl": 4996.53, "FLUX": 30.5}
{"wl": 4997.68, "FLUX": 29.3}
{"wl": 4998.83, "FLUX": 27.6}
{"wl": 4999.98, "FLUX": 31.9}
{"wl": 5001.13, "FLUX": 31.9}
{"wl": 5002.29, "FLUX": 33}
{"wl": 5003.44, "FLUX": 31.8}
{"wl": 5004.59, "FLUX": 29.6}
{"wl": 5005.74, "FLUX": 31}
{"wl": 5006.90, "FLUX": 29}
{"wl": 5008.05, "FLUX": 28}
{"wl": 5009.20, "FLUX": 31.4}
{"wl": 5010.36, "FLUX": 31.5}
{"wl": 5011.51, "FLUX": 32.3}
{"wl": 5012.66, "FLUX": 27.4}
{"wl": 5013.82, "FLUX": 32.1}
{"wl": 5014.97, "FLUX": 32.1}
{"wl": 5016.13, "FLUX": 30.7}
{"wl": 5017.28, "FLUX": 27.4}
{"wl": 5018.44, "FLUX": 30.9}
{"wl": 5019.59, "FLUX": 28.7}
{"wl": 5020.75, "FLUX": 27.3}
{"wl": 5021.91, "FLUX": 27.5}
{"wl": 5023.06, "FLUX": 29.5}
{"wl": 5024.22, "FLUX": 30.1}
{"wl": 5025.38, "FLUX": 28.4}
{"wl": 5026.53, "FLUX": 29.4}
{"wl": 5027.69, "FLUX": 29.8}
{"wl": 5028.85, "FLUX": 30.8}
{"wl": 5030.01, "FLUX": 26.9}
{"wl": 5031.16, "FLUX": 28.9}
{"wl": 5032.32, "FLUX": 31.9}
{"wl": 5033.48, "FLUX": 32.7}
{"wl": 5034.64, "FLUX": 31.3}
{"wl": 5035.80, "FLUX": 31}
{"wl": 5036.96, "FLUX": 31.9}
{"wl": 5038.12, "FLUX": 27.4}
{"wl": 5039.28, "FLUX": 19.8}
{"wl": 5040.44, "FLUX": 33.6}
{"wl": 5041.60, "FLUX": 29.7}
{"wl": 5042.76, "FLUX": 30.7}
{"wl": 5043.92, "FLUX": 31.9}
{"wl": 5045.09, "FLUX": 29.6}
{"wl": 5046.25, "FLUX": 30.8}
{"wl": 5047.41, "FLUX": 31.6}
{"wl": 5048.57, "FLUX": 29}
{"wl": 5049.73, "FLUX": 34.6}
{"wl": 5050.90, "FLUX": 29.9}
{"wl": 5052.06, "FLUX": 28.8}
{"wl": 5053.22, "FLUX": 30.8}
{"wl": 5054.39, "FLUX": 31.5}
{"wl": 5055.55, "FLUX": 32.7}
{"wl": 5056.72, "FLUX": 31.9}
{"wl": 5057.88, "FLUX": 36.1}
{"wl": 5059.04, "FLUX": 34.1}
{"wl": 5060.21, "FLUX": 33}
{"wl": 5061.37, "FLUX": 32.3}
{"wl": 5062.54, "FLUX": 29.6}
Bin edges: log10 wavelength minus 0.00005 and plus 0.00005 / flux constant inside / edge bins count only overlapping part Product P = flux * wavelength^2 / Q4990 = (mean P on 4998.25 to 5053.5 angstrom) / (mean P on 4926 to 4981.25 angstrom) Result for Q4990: 0.96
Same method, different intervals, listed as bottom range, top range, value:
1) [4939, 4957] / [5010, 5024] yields 0.91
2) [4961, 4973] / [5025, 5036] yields 0.98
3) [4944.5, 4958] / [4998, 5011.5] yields 0.92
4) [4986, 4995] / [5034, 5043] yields 1.01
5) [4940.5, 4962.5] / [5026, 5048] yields 0.94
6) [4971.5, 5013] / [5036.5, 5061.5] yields 1.05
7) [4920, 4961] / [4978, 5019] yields 0.94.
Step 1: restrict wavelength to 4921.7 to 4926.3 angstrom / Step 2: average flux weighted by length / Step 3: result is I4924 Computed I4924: 30.5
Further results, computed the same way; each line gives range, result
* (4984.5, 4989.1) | 27.4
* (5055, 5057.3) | 32.2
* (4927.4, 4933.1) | 32.3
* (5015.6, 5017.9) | 29.1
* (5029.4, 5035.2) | 30.4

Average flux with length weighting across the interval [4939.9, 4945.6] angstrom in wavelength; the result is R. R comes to 32.1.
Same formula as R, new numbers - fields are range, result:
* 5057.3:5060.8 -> 34.5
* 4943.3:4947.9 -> 32.8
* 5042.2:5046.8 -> 30.7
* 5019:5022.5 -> 27.9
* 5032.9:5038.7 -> 30.8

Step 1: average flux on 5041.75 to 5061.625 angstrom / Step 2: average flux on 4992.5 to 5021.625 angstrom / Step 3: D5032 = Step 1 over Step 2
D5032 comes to 1.04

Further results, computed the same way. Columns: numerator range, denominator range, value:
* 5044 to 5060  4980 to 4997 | 1.06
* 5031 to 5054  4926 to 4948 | 0.93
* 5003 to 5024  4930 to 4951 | 0.91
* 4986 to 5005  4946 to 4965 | 0.92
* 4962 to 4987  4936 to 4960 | 0.92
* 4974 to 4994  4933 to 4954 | 0.89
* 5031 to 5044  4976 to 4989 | 1.04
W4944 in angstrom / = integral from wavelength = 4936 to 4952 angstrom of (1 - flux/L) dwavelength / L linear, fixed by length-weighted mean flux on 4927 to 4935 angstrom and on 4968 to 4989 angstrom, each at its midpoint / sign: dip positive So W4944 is -0.6 angstrom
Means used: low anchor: 32.5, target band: 33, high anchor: 30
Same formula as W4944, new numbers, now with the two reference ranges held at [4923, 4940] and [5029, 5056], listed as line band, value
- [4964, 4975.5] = 0.0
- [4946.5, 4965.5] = -0.7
